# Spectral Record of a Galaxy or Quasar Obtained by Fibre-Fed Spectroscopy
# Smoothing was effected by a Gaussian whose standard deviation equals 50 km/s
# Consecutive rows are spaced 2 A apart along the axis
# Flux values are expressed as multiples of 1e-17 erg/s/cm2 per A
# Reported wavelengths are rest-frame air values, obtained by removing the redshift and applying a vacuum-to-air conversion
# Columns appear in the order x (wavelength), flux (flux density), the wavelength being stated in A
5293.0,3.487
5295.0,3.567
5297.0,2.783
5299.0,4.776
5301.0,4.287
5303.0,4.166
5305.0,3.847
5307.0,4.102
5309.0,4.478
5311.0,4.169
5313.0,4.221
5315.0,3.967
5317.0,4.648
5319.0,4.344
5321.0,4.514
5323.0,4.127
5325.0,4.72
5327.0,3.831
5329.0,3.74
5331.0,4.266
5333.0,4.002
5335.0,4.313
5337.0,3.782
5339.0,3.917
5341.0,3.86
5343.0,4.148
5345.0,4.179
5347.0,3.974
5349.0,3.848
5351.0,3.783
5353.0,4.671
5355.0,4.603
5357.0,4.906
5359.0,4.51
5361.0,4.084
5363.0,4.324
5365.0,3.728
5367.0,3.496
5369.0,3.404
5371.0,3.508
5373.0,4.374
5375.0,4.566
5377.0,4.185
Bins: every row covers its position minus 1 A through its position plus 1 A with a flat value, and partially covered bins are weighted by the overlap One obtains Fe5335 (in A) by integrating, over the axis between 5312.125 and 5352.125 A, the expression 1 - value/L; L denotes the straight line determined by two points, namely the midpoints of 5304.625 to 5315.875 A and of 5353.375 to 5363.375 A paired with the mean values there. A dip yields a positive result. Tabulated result 1.82 A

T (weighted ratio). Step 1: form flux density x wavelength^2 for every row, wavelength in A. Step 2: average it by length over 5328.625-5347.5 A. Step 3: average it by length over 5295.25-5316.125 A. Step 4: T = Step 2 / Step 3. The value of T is 1.00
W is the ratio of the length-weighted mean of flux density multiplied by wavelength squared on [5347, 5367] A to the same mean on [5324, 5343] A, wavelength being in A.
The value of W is 1.05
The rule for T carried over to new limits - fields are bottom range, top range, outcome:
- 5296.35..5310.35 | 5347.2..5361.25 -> 1.08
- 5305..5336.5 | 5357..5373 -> 0.96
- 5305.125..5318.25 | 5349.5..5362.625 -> 1.06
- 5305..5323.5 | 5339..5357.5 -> 0.99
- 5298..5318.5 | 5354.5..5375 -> 0.98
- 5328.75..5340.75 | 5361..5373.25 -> 0.96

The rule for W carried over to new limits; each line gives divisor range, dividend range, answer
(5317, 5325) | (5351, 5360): 1.05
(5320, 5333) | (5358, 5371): 0.94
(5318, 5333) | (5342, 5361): 1.03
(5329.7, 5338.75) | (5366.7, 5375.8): 0.97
